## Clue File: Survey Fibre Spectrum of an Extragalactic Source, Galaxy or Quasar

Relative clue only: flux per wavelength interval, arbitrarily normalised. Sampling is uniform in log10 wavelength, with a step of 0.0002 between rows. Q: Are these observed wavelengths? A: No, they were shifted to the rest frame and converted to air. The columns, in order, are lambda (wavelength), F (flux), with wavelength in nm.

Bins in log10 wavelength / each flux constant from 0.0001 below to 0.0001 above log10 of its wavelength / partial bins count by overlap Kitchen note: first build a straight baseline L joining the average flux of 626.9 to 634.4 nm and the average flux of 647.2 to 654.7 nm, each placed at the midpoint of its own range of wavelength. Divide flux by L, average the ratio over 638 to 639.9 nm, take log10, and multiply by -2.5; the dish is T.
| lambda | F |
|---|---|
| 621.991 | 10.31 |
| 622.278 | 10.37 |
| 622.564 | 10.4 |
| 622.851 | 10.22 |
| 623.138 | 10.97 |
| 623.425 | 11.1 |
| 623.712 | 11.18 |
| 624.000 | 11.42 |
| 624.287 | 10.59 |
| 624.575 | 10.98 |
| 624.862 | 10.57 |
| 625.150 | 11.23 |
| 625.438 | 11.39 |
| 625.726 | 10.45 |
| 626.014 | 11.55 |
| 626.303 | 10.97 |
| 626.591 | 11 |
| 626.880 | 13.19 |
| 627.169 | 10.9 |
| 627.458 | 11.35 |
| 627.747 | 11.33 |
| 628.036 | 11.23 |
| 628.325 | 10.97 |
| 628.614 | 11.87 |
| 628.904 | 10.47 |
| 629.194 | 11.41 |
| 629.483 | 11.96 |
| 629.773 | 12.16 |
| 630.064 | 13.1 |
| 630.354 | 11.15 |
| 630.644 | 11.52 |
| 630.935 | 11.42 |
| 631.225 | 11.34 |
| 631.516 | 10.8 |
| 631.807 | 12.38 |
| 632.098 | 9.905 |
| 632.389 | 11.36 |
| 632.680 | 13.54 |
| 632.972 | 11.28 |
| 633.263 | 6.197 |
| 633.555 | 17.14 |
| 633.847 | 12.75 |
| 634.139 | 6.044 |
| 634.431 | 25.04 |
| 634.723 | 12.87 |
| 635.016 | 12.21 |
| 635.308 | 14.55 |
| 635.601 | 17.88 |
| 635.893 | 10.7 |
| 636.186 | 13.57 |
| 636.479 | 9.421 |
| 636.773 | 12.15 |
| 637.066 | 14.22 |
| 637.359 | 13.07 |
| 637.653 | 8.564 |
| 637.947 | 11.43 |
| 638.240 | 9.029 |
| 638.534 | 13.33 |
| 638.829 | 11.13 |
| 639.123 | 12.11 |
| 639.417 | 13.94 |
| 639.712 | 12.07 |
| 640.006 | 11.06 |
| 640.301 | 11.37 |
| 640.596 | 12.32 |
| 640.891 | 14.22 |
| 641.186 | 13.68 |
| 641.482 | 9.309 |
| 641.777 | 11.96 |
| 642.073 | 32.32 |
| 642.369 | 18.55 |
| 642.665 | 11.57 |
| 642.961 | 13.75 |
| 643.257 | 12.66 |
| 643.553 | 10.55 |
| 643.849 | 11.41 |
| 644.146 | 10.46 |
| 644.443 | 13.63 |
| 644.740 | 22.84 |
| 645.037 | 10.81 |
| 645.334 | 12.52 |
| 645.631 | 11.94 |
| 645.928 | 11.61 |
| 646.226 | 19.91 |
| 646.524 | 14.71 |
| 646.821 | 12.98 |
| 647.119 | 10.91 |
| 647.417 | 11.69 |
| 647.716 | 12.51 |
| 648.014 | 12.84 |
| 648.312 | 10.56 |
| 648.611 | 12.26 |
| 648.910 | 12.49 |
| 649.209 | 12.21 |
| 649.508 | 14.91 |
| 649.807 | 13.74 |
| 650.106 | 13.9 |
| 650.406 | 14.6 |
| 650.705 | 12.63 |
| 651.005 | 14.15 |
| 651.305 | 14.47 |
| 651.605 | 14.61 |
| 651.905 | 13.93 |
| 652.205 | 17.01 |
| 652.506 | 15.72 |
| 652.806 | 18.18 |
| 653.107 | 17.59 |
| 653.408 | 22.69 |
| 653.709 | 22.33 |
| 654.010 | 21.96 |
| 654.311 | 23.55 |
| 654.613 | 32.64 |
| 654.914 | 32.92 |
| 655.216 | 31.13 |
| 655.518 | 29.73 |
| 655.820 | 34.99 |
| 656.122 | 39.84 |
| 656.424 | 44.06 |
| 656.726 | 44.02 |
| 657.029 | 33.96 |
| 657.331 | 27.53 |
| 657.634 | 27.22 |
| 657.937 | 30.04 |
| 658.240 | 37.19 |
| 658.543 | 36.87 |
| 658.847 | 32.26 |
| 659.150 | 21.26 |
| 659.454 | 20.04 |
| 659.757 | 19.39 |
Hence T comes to 0.13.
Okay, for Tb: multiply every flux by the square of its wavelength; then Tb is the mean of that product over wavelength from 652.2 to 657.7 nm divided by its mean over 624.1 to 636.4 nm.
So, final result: 2.59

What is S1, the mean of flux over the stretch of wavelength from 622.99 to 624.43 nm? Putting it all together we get 11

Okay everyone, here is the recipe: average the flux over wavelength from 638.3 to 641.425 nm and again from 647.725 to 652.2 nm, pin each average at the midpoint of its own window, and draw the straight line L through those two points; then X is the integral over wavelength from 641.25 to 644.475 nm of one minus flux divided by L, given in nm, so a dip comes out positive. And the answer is -0.39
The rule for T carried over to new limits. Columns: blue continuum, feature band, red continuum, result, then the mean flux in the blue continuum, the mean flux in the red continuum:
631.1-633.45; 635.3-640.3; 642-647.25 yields 0.03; 11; 14.4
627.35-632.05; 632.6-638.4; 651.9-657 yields 0.20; 11.5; 27.8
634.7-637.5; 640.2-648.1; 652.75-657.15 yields 0.41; 13.1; 30.2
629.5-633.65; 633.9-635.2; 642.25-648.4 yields -0.17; 11.6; 13.3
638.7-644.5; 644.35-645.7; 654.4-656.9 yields 0.28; 13.4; 35.8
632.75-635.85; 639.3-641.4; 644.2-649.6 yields 0.07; 13.5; 13.3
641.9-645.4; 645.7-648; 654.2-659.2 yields 0.41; 15.1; 33.2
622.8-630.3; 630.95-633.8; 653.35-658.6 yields 0.31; 11.3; 31.9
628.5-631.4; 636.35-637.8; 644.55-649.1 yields 0.08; 11.6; 13.4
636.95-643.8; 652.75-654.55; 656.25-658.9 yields 0.35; 13.1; 34.9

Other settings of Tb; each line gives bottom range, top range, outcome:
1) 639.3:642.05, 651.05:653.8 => 1.36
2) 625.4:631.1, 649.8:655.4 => 1.84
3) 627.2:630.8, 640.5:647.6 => 1.27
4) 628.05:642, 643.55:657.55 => 1.66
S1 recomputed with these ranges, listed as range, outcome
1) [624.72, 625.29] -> 10.9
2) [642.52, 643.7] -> 12.1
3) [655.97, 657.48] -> 37.9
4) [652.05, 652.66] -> 16.4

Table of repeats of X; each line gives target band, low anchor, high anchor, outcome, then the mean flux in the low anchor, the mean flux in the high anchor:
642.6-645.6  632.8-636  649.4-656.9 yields 0.88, 13.4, 23.1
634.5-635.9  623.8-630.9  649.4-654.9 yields -0.11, 11.4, 18.1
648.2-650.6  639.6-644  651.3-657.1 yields 0.94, 13.8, 26.5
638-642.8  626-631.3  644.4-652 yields -0.30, 11.5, 13.6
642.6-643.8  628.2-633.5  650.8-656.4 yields 0.39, 11.4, 23.6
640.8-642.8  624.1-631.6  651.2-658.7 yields 0.37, 11.3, 27.5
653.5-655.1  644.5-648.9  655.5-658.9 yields 0.14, 13.4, 35.1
